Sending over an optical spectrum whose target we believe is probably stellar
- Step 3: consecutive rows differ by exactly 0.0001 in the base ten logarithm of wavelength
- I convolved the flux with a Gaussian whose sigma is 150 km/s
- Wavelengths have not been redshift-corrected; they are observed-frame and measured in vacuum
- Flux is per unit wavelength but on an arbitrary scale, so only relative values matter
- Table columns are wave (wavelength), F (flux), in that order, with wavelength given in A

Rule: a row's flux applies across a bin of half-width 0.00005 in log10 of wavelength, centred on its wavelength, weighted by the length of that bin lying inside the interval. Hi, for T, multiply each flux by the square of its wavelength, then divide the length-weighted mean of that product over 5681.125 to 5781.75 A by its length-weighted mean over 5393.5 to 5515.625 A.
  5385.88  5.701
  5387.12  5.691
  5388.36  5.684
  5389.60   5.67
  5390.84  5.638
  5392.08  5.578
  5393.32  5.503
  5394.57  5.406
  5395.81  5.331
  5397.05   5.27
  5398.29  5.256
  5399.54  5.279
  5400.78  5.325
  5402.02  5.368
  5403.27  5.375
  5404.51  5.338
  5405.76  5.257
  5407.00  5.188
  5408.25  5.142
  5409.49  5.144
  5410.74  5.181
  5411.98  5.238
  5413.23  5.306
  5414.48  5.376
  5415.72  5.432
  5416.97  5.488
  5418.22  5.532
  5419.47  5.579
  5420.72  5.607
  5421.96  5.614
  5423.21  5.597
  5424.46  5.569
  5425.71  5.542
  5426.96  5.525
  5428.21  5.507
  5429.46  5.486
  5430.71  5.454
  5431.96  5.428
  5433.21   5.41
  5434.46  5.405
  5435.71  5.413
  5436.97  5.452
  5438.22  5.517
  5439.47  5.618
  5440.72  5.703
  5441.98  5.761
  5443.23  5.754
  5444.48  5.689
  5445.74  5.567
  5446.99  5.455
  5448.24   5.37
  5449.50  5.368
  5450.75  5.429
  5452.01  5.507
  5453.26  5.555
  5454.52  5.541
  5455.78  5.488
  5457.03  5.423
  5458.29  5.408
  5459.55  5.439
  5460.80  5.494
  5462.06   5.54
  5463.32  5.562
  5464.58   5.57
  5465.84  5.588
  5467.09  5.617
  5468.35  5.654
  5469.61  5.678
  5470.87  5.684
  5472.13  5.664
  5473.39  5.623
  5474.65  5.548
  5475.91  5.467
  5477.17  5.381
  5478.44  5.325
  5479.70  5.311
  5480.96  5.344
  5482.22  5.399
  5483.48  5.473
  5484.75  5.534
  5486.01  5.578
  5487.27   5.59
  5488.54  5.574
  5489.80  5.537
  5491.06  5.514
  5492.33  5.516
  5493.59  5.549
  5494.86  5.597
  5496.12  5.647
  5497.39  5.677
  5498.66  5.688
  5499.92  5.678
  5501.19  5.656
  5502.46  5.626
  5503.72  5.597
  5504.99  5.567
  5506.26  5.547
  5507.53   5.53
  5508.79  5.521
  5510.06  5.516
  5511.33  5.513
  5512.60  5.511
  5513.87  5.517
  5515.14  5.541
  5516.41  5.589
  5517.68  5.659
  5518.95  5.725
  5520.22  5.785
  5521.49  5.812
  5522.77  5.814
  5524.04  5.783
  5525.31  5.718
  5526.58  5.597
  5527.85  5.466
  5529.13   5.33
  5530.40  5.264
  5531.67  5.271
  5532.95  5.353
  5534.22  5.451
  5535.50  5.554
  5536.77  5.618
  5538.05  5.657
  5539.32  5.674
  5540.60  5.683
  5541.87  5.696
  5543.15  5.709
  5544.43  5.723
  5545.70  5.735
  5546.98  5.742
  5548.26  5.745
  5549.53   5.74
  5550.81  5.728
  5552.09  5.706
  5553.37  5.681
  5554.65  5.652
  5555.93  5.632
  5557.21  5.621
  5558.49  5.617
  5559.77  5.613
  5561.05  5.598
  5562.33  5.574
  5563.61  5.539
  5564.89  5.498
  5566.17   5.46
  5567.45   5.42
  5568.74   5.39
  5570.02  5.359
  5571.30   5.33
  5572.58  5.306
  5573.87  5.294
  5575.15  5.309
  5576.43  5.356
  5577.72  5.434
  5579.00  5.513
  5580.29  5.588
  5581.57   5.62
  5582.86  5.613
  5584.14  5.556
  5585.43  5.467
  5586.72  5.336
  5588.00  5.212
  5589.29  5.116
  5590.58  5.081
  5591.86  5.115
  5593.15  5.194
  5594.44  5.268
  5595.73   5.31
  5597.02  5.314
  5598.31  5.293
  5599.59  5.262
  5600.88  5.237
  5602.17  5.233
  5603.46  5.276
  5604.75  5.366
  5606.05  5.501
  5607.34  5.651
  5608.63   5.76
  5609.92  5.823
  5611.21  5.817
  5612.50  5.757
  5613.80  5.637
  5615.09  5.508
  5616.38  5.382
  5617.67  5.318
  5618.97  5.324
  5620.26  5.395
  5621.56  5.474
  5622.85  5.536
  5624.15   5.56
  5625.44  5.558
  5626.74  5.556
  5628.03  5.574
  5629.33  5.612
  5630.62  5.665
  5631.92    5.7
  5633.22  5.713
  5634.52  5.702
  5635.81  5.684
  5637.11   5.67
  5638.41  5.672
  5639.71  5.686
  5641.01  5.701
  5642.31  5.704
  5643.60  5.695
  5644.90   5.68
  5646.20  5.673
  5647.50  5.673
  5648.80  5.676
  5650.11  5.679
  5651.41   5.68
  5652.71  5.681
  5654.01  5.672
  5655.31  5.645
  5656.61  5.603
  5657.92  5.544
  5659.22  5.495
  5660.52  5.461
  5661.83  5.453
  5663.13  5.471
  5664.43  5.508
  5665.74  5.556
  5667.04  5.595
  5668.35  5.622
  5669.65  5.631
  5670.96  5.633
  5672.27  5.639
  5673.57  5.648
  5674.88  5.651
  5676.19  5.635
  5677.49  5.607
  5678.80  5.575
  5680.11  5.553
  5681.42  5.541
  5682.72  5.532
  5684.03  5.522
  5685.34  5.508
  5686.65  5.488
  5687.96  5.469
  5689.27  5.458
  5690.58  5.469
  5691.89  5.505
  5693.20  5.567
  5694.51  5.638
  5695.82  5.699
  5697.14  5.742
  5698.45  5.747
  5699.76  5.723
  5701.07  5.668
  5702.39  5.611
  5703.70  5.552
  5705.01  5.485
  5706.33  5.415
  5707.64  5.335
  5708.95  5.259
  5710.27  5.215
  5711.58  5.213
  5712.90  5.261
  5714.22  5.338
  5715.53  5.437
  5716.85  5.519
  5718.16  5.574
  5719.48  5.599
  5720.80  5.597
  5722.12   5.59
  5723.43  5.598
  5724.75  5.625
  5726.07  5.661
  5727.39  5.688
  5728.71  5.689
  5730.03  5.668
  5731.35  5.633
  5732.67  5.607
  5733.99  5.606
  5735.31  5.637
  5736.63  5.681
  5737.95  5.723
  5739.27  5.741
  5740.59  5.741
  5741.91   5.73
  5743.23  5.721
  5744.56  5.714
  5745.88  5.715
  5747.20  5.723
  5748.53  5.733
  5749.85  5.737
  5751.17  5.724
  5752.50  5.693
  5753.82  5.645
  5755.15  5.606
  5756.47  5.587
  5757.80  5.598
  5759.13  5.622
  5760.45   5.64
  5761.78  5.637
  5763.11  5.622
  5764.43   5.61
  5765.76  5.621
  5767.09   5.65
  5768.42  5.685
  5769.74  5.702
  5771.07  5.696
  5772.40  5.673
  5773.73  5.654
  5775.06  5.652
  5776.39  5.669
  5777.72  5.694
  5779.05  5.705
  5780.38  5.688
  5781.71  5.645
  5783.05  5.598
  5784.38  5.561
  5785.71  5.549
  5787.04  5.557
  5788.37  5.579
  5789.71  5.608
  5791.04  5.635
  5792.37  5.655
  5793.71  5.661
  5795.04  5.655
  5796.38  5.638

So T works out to 1.1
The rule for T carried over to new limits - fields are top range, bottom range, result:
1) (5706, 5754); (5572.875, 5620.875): 1.08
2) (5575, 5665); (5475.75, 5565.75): 1.02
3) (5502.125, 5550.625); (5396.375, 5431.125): 1.08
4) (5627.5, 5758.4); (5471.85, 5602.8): 1.07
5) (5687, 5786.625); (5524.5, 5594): 1.08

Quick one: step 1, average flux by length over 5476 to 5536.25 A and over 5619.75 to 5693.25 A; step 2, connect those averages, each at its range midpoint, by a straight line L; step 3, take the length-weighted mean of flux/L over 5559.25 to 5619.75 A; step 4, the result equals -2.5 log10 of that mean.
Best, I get 0.029 mag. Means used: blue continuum 5.55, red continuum 5.59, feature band 5.42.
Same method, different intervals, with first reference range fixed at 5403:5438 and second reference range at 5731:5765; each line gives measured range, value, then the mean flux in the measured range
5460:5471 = -0.03 mag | 5.6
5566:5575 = 0.04 mag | 5.36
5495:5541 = -0.02 mag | 5.59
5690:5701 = 0.00 mag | 5.64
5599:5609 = 0.03 mag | 5.4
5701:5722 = 0.04 mag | 5.44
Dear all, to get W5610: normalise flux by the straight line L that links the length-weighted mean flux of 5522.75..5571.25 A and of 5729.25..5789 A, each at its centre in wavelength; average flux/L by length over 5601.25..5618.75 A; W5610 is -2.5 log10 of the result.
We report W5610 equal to 0.02 mag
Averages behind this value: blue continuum 5.58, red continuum 5.66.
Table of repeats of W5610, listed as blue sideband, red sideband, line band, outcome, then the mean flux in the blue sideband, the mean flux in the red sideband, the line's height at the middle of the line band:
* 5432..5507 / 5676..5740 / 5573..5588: 0.019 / 5.54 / 5.56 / 5.55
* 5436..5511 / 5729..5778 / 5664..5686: 0.010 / 5.55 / 5.67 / 5.64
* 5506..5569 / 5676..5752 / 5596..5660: 0.004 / 5.6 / 5.58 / 5.59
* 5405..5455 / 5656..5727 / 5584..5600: 0.050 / 5.47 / 5.54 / 5.51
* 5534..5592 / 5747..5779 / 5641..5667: -0.005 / 5.53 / 5.66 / 5.59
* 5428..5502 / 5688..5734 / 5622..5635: -0.015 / 5.53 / 5.54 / 5.54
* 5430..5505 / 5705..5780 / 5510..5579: -0.002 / 5.54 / 5.61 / 5.56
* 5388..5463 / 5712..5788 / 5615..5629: 0.018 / 5.46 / 5.63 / 5.57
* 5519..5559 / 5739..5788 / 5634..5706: 0.008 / 5.63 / 5.66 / 5.65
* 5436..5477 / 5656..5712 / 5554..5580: 0.014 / 5.55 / 5.54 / 5.55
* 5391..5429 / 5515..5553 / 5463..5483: -0.002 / 5.4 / 5.63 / 5.52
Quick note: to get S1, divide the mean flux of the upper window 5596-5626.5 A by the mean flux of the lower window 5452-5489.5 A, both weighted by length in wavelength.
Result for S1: 0.99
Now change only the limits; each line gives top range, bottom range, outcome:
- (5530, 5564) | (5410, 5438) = 1.03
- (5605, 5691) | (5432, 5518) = 1.01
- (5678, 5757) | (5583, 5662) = 1.01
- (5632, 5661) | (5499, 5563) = 1.01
